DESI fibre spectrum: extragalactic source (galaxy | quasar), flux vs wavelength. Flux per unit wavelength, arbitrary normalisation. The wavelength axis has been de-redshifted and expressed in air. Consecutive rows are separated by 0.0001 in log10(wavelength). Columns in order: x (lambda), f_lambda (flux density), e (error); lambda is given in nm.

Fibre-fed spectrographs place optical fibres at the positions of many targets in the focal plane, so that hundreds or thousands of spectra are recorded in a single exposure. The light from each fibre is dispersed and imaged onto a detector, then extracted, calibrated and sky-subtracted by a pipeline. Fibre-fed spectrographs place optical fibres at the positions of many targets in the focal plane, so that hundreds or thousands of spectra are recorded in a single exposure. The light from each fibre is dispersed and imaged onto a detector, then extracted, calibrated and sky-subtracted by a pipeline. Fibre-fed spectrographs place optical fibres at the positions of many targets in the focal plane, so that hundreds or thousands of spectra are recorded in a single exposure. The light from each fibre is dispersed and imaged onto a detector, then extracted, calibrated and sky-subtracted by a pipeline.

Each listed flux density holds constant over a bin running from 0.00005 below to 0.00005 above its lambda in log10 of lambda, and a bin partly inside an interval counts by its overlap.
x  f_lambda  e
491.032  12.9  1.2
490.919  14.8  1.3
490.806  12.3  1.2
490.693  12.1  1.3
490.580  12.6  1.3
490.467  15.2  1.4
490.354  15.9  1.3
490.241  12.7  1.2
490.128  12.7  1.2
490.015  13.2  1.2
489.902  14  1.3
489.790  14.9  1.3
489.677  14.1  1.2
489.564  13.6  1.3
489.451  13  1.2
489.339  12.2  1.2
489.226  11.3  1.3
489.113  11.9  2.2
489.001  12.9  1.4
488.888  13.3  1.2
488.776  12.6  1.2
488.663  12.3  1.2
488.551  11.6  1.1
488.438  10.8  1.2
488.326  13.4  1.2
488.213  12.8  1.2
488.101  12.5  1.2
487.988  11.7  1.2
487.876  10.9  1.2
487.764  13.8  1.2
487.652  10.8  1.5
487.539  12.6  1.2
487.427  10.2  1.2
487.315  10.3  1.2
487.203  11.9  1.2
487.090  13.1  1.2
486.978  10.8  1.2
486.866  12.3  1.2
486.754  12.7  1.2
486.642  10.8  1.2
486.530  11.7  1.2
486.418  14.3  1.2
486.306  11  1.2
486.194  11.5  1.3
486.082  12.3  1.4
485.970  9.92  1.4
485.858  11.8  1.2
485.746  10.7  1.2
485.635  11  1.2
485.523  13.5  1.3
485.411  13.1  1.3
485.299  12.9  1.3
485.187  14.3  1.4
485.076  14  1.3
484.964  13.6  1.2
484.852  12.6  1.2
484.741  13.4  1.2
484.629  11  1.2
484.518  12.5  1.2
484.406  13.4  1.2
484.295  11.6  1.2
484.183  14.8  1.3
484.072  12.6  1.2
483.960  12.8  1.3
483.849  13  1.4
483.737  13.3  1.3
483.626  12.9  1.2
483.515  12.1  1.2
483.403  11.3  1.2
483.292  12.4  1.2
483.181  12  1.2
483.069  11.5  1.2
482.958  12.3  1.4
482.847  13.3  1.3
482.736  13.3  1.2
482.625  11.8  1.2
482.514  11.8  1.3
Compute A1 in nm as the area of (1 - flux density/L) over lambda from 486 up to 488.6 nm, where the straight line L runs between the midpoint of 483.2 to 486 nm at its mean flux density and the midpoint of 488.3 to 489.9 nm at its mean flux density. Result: 0.16 nm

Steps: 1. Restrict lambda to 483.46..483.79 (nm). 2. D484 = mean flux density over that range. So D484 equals 12.8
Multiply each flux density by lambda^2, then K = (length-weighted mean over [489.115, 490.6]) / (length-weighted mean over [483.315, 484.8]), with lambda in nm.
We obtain 1.09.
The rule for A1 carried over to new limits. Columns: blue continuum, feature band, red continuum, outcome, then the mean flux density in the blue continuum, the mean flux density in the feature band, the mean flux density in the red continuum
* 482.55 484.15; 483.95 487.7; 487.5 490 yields 0.10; 12.5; 12.2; 12.6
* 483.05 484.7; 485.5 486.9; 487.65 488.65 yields 0.06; 12.5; 11.8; 12.1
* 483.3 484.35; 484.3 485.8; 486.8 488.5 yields -0.04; 12.7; 12.7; 11.9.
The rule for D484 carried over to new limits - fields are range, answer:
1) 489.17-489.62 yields 12.5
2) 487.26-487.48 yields 10.3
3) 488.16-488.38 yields 13.1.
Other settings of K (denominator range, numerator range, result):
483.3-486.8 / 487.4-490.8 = 1.04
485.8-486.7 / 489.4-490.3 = 1.18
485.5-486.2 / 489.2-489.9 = 1.18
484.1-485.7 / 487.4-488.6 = 0.93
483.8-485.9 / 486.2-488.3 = 0.94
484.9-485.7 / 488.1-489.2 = 0.95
